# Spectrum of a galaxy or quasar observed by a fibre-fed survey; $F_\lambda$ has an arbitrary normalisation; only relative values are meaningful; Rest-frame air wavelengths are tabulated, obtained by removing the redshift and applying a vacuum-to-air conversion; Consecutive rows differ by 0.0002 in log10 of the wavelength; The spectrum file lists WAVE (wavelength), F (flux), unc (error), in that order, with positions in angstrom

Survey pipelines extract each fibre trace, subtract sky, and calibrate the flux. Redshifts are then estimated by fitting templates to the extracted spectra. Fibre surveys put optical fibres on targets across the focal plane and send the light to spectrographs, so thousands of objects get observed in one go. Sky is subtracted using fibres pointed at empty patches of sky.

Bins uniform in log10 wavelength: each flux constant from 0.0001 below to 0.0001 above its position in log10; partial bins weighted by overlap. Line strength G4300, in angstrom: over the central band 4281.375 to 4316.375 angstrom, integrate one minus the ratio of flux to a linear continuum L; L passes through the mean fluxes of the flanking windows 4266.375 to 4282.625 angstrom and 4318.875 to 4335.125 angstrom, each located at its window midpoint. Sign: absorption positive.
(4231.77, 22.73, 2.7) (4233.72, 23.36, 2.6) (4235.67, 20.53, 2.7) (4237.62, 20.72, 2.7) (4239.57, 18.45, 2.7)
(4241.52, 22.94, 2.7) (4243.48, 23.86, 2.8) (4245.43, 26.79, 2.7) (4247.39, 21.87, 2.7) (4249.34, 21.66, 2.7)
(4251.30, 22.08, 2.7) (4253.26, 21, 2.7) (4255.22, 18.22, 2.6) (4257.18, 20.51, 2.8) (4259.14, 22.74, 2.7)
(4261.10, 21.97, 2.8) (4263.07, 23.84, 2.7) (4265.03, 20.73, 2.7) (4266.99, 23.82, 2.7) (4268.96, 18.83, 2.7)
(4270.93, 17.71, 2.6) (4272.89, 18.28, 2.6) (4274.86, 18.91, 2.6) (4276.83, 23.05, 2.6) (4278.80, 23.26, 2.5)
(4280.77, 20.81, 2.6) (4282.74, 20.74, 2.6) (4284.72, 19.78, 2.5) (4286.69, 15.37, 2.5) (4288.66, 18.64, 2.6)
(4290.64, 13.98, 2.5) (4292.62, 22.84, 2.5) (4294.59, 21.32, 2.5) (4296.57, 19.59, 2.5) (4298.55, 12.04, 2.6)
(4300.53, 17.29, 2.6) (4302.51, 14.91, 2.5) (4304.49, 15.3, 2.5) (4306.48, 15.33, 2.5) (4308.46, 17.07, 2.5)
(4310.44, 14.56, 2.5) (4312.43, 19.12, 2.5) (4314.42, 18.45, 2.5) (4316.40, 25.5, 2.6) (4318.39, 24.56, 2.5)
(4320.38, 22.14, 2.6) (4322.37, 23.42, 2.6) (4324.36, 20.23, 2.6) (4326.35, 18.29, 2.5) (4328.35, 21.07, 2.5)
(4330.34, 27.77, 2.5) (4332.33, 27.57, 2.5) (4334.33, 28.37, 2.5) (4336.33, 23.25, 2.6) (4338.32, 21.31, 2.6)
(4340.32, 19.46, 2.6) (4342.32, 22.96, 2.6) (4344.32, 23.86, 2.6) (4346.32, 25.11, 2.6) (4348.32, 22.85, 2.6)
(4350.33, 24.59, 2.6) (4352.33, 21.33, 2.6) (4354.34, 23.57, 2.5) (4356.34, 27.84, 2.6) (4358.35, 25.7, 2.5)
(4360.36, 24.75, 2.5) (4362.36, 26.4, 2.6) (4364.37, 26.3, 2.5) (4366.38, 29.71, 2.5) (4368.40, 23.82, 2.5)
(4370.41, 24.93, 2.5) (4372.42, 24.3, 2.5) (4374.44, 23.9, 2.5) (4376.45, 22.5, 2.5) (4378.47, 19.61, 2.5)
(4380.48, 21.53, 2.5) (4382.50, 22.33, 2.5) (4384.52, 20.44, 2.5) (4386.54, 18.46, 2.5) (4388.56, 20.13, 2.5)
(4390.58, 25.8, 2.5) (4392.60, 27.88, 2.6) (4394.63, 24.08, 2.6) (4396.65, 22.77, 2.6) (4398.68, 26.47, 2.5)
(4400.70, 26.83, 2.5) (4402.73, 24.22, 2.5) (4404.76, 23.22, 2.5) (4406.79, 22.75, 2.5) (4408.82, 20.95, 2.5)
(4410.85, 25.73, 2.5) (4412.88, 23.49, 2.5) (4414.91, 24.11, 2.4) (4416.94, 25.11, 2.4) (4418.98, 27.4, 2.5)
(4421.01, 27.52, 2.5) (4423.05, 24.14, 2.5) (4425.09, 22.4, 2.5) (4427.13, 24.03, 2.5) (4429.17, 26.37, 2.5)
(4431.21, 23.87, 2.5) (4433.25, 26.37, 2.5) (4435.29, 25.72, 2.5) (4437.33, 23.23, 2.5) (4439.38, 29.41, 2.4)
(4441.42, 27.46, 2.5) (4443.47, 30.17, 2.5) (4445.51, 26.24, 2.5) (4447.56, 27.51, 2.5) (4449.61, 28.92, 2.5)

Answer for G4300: 6.7 angstrom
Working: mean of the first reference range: 20.5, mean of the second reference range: 23.6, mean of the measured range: 17.7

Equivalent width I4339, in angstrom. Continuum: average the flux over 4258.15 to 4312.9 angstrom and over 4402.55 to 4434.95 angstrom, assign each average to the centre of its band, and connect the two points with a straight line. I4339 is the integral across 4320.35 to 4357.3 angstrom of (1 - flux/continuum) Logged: -3.9 angstrom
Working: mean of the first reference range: 19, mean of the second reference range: 24.5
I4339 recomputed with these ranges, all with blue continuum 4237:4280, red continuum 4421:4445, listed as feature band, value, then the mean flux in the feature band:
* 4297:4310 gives 4.1 angstrom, 15.5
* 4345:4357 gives -0.2 angstrom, 24.1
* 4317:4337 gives -0.5 angstrom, 23.7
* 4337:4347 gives 0.4 angstrom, 22.5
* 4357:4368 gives -1.1 angstrom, 26.4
